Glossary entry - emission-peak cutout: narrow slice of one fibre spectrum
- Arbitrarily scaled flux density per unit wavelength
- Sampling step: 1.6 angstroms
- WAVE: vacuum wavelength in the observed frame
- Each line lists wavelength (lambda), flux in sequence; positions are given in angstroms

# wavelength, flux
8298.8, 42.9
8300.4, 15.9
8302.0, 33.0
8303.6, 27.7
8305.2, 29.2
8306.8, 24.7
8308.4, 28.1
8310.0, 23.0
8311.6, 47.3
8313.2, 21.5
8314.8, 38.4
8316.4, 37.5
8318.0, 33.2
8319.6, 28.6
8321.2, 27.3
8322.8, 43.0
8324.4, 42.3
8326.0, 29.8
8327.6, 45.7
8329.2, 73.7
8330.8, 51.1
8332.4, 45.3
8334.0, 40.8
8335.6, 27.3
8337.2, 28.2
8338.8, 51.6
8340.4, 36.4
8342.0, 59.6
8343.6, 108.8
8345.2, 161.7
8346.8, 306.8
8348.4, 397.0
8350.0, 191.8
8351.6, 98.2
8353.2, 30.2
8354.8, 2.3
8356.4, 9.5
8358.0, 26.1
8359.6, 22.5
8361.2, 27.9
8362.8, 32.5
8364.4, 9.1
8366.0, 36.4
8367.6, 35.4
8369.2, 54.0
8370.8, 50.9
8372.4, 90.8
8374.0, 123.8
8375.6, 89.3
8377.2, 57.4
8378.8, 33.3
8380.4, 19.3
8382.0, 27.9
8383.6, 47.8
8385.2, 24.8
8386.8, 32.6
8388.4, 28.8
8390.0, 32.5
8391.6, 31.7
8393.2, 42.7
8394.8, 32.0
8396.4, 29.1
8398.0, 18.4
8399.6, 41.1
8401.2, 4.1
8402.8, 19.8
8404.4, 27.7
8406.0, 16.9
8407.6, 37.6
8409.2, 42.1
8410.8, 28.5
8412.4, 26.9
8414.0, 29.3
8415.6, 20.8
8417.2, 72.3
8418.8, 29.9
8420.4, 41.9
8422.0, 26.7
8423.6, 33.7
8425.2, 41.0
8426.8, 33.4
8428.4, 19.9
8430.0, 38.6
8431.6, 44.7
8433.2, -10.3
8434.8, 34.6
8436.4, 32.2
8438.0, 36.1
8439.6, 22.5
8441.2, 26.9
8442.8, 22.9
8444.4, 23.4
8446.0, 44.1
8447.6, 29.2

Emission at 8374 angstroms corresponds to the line [N II]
